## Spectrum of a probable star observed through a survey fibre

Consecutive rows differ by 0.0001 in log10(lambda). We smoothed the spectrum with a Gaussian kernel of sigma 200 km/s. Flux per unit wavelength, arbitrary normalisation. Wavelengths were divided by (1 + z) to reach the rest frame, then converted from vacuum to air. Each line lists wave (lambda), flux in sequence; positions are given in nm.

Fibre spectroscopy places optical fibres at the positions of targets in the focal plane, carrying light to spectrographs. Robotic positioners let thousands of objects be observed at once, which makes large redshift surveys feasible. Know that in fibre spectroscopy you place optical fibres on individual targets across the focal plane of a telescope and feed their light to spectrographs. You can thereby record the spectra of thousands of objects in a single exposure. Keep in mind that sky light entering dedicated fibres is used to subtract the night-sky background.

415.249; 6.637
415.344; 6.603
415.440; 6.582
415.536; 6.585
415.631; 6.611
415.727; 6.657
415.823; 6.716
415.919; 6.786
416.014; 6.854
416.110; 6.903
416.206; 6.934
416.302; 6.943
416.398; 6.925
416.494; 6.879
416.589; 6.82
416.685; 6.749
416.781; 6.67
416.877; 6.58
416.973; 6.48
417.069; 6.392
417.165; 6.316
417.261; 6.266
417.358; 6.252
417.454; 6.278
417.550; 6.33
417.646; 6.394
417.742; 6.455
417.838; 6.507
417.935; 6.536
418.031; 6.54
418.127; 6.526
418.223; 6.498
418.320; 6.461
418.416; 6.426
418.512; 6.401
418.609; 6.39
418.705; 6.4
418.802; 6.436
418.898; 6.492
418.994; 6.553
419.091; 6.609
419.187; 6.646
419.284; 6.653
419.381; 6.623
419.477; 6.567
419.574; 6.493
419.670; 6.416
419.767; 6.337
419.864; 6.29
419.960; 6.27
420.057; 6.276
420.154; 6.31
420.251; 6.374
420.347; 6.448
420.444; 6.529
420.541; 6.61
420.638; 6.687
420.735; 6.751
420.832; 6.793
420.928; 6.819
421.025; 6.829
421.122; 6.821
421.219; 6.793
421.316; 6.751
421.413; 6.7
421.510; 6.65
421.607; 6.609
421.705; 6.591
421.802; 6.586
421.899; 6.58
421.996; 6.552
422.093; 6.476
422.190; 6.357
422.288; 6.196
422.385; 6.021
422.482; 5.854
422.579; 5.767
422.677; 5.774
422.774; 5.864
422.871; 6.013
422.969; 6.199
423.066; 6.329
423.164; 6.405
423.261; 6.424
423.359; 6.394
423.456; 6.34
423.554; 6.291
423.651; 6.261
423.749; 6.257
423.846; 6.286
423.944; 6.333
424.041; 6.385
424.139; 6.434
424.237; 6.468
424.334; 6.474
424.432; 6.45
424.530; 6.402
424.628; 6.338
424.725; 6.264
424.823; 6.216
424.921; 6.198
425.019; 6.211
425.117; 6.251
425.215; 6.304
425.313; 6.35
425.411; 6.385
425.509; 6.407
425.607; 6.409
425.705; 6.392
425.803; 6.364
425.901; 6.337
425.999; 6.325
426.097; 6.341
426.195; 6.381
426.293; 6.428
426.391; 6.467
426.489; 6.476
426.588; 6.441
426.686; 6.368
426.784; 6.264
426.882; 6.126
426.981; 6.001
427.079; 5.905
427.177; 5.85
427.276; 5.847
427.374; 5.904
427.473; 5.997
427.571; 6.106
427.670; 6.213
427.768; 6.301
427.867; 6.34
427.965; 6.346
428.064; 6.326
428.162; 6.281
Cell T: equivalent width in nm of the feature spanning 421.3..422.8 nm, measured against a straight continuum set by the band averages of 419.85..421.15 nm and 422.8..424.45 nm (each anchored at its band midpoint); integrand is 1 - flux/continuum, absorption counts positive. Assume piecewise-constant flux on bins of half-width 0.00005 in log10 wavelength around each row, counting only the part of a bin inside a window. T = 0.03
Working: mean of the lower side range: 6.56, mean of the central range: 6.33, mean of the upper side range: 6.33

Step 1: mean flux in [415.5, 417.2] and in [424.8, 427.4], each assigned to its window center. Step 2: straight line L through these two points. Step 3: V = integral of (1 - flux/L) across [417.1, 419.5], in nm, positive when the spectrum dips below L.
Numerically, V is 0.06 nm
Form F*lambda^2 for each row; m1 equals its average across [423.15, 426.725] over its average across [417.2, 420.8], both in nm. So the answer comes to 1.0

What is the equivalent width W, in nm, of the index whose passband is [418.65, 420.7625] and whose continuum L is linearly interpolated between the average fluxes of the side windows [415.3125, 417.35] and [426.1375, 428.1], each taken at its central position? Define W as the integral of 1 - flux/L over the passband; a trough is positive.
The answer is 0.012 nm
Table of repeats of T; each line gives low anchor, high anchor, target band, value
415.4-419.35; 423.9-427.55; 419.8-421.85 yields -0.05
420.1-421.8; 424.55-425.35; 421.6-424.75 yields 0.07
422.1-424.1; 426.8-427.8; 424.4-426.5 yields -0.08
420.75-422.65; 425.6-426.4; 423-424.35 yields 0.02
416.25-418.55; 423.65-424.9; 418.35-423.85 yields 0.00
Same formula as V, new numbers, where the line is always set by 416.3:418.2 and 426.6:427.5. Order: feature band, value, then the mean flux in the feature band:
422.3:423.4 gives 0.03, 6.1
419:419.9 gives -0.01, 6.51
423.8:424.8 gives -0.03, 6.38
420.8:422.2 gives -0.08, 6.67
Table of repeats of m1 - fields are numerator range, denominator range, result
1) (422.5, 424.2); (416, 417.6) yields 0.97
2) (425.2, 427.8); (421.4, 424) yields 1.01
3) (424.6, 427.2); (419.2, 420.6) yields 1.00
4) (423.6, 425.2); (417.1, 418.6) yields 1.02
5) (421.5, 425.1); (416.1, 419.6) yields 0.99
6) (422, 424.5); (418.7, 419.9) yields 0.98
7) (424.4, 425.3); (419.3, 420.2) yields 1.01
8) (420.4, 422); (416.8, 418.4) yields 1.06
